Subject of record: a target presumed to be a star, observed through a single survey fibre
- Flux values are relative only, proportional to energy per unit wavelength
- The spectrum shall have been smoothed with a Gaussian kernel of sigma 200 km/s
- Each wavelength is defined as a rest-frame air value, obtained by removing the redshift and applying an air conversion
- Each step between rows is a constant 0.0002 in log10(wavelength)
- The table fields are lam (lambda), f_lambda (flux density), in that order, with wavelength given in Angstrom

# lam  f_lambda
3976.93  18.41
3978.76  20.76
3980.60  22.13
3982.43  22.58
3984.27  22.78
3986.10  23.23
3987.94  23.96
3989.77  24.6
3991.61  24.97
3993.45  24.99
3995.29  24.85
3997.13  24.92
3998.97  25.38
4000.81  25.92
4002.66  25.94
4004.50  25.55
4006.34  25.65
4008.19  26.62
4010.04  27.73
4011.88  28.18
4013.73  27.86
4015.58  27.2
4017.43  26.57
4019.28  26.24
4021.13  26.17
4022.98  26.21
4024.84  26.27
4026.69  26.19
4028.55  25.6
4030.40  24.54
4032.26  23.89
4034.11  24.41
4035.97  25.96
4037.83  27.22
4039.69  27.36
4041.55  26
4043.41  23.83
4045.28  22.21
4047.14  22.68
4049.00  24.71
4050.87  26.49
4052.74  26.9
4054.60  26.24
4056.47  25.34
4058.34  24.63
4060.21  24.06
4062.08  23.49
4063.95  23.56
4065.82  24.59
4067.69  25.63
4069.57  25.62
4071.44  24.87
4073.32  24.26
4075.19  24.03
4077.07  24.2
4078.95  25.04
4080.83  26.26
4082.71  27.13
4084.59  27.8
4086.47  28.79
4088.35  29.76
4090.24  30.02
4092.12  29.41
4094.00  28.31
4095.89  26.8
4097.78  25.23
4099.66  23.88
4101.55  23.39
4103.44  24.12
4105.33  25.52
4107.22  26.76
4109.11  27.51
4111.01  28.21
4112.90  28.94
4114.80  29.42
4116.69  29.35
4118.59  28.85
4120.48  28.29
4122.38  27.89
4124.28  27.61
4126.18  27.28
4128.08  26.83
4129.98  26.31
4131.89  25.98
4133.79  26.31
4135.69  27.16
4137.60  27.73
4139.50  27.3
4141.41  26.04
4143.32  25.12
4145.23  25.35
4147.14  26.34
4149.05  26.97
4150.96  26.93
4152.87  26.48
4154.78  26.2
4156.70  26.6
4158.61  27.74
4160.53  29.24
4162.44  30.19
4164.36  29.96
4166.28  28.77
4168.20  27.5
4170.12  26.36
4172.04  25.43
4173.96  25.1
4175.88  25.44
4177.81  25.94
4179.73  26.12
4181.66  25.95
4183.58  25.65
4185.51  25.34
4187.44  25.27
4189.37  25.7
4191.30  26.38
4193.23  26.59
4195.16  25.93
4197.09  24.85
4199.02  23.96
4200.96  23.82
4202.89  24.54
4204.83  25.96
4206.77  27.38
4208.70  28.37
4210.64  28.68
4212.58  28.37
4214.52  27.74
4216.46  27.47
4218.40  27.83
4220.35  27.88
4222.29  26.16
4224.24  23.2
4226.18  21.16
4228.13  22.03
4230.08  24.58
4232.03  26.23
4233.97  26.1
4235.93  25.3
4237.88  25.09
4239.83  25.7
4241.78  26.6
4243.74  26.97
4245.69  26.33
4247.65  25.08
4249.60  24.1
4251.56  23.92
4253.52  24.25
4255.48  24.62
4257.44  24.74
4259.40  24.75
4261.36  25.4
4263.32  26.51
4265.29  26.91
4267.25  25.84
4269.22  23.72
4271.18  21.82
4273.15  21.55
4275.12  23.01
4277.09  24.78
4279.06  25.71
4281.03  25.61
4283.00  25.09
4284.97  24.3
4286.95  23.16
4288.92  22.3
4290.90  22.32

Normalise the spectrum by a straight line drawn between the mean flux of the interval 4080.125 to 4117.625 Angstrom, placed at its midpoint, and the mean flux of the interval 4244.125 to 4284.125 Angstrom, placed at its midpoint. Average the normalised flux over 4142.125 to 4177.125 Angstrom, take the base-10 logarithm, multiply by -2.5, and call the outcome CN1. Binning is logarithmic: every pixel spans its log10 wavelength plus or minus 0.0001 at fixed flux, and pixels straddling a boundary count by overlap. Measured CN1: -0.02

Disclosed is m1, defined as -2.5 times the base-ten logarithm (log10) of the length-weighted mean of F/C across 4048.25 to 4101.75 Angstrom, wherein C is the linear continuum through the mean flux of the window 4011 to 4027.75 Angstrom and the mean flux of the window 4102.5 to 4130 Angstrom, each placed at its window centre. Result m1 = 0.05 mag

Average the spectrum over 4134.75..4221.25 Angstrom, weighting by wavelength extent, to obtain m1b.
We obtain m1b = 26.7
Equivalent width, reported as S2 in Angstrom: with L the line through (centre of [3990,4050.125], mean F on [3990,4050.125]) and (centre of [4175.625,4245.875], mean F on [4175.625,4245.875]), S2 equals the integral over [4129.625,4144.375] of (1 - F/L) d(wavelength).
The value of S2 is -0.4 Angstrom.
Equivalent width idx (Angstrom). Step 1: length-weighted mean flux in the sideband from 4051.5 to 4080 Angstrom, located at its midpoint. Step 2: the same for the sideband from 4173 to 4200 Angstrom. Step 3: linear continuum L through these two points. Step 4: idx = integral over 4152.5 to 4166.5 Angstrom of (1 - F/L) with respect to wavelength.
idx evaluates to -1.5 Angstrom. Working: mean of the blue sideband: 24.9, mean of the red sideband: 25.6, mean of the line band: 28.2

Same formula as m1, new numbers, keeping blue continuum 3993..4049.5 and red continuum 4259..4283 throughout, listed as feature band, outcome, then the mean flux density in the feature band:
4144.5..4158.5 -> -0.057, 26.5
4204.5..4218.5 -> -0.120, 27.8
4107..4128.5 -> -0.116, 28.2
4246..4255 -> 0.011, 24.5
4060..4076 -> 0.045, 24.5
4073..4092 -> -0.061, 26.9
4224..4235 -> 0.040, 23.9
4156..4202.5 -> -0.057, 26.4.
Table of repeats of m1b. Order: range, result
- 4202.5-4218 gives 27.4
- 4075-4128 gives 27.2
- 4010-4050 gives 25.7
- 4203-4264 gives 25.7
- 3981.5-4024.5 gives 25.6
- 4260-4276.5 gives 24.4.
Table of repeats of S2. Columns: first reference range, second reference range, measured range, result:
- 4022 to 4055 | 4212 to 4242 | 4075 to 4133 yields -3.7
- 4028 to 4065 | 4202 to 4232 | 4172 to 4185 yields 0.1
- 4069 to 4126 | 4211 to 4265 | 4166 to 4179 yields 0.0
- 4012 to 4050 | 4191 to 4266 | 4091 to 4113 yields -0.7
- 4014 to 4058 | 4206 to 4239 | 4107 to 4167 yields -3.8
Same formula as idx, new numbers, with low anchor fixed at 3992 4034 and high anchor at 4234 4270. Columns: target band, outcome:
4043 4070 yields 1.3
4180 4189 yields 0.0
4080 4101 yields -1.4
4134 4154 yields -0.7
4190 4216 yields -0.9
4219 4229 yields 0.5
